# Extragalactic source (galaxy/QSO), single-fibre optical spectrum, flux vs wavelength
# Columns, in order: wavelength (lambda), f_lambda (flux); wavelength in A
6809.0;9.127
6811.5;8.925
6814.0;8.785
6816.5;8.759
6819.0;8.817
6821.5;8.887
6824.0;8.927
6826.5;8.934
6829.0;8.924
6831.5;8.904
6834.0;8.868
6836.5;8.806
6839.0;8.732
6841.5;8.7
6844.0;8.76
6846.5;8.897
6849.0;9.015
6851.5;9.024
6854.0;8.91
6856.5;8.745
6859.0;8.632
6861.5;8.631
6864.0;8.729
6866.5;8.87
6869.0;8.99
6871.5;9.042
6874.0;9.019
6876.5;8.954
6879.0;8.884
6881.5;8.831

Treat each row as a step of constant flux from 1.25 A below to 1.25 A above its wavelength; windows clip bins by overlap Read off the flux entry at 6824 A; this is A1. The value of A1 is 8.927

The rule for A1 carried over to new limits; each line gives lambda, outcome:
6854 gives 8.91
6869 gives 8.99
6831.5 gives 8.904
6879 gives 8.884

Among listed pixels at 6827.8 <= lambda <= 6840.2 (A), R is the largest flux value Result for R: 8.924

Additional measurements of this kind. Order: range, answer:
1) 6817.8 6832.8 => 8.934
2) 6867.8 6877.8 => 9.042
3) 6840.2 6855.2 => 9.024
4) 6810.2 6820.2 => 8.925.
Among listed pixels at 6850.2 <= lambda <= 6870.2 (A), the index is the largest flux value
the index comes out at 9.024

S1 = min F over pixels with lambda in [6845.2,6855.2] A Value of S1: 8.897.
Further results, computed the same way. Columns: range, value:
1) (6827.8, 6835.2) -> 8.868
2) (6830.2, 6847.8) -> 8.7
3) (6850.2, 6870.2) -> 8.631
